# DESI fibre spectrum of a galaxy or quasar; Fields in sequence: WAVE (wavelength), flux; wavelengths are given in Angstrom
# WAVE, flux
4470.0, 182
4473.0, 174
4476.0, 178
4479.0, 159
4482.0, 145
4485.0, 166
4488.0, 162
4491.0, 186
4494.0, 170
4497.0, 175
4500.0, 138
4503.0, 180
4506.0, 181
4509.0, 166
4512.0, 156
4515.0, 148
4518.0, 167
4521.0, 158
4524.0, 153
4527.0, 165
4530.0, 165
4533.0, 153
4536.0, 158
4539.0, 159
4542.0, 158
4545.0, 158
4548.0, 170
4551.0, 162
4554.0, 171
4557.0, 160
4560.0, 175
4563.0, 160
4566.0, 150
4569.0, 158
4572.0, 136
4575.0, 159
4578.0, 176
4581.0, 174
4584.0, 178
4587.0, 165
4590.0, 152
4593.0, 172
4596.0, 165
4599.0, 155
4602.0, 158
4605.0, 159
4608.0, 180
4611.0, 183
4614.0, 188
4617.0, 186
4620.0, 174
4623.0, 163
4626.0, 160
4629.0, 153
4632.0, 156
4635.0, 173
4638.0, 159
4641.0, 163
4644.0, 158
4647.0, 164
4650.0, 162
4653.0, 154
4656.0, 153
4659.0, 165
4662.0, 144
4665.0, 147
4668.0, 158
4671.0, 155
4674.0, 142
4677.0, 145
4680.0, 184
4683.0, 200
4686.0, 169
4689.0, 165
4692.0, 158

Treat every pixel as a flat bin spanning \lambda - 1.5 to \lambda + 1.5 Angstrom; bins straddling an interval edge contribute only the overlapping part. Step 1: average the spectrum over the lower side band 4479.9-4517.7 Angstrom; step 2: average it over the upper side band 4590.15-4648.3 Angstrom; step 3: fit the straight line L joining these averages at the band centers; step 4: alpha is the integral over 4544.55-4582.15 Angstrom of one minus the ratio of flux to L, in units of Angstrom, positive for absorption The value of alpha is 0.7 Angstrom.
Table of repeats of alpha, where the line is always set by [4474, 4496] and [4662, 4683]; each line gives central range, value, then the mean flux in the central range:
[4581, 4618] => -2.0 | 170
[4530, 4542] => 0.5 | 158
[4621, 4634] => 0.1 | 159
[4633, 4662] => -0.3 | 160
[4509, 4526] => 0.8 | 158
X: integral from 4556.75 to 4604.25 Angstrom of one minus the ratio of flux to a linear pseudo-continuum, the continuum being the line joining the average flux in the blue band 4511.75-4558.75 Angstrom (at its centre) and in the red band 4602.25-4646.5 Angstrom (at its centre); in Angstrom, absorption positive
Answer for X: 0.6 Angstrom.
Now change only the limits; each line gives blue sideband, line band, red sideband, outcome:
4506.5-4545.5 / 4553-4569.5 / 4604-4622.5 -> 0.45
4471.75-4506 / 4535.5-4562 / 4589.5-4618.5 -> 0.83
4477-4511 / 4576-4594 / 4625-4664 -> -0.84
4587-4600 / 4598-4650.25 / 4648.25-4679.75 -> -2.72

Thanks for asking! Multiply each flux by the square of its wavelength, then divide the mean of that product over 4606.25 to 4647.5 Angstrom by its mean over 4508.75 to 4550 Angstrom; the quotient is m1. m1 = 1.10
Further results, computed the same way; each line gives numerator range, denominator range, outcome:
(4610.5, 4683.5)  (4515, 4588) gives 1.05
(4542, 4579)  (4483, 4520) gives 1.00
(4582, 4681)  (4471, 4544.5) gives 1.05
